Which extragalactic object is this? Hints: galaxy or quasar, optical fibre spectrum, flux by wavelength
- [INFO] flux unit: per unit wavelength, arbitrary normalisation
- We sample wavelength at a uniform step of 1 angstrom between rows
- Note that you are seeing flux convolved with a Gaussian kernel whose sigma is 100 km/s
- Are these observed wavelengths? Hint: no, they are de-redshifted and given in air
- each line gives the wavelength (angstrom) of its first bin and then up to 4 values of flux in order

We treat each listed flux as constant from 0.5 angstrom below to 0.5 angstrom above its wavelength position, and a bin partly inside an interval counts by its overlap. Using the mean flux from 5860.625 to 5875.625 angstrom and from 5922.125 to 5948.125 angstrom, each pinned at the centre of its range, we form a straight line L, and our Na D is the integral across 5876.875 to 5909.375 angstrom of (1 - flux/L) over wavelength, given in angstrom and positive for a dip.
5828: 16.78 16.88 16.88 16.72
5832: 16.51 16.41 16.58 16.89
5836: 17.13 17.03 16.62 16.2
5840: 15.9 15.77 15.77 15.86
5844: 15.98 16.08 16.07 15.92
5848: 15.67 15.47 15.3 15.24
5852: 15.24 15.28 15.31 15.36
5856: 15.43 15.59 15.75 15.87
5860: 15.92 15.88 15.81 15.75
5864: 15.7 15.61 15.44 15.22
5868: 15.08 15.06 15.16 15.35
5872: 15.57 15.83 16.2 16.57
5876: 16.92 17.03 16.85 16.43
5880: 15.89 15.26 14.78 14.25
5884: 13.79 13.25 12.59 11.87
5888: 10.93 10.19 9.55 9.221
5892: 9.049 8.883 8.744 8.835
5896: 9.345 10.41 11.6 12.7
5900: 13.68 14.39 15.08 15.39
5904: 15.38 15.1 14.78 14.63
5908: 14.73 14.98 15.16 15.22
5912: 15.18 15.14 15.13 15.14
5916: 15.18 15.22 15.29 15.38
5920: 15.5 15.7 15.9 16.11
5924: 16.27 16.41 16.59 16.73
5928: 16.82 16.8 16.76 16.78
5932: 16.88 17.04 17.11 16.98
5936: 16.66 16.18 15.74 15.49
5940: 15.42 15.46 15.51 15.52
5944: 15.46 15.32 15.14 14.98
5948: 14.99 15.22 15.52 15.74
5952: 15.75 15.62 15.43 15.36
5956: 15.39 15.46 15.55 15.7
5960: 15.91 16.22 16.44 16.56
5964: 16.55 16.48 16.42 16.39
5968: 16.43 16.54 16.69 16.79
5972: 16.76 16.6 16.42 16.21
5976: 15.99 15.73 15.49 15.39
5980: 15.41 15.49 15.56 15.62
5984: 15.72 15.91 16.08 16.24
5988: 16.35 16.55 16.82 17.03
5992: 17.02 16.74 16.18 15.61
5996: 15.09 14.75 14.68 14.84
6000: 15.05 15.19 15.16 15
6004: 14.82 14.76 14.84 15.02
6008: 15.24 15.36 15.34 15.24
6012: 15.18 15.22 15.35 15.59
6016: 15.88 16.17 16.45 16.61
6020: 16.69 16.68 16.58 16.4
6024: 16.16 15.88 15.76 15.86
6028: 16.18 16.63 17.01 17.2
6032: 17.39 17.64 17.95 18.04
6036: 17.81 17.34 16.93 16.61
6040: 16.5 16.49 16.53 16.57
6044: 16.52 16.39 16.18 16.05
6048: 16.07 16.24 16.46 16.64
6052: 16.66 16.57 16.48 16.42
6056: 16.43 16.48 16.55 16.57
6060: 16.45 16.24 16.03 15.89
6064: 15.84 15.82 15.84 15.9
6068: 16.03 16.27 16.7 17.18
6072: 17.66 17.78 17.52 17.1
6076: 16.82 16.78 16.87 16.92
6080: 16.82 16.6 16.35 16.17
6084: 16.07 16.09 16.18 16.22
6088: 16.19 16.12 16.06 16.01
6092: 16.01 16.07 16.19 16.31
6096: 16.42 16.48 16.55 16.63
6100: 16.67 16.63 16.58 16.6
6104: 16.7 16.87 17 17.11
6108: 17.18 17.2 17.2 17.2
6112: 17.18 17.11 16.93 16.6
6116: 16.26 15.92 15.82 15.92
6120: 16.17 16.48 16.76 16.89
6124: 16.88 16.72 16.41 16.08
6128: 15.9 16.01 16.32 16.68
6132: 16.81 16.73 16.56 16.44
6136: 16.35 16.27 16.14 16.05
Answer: 5.9 angstrom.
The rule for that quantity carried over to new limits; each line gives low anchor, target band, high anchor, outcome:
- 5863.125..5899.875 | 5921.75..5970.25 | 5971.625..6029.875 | -4.29 angstrom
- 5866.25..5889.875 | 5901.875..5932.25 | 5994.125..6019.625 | -1.55 angstrom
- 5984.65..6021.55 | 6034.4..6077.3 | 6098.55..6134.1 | -1.23 angstrom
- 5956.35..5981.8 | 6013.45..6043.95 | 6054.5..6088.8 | -0.53 angstrom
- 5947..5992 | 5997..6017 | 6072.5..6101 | 1.25 angstrom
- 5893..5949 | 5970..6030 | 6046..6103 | -0.37 angstrom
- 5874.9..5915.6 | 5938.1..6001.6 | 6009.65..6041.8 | -2.75 angstrom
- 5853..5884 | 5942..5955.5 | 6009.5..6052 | 0.55 angstrom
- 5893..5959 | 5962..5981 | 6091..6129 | -0.99 angstrom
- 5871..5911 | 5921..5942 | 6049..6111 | -3.26 angstrom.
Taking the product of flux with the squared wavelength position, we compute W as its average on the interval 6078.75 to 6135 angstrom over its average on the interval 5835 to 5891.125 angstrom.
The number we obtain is 1.2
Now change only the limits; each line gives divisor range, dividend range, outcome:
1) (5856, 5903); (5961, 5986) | 1.20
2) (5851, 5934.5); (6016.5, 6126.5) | 1.20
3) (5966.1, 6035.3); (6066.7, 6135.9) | 1.07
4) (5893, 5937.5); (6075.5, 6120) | 1.18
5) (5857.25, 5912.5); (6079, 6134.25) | 1.26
